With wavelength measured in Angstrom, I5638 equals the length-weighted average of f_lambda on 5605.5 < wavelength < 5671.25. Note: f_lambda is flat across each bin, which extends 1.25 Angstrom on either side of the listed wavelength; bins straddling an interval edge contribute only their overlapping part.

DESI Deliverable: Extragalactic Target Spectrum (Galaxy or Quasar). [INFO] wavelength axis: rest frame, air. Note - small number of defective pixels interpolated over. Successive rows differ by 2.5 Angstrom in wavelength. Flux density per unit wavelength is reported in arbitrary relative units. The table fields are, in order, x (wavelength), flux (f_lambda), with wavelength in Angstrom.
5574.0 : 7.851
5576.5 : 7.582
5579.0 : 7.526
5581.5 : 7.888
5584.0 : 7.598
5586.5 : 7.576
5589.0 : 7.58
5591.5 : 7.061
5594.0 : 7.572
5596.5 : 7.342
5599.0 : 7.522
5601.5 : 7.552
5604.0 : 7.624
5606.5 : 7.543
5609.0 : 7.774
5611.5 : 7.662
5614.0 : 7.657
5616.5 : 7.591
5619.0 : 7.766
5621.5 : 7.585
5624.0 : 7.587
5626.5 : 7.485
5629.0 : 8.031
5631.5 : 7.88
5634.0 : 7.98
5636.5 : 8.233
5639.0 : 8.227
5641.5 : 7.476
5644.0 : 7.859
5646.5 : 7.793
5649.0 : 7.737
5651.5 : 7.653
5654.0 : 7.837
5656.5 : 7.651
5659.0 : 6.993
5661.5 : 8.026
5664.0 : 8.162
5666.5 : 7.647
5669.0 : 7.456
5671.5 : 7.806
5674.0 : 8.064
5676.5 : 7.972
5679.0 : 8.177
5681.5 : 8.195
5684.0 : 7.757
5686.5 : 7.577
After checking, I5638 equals 7.74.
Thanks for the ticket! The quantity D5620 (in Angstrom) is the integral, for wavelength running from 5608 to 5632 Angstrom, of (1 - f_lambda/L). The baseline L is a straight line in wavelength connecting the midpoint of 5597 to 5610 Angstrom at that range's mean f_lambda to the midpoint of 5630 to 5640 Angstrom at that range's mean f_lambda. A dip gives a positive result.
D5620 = 0.44 Angstrom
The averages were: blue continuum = 7.58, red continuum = 8.08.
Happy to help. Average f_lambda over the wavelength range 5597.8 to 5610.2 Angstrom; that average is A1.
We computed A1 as 7.6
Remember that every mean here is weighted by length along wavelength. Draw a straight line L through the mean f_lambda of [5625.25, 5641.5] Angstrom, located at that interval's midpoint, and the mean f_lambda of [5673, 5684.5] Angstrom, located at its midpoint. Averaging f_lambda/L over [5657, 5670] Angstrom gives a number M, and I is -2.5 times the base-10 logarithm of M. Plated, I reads 0.05 mag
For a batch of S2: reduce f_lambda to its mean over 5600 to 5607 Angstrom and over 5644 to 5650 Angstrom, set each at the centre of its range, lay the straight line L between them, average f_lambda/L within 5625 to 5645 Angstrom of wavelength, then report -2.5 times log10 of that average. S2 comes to -0.023 mag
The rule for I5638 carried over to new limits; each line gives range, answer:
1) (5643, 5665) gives 7.74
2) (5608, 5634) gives 7.71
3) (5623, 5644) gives 7.87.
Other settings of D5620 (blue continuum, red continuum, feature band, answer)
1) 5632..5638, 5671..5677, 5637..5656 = 0.6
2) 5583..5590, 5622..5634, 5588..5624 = 0.5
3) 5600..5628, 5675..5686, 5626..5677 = 0.1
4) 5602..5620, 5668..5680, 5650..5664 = 0.3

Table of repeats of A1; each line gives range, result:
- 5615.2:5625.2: 7.63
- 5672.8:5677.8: 8.02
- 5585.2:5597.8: 7.43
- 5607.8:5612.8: 7.72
